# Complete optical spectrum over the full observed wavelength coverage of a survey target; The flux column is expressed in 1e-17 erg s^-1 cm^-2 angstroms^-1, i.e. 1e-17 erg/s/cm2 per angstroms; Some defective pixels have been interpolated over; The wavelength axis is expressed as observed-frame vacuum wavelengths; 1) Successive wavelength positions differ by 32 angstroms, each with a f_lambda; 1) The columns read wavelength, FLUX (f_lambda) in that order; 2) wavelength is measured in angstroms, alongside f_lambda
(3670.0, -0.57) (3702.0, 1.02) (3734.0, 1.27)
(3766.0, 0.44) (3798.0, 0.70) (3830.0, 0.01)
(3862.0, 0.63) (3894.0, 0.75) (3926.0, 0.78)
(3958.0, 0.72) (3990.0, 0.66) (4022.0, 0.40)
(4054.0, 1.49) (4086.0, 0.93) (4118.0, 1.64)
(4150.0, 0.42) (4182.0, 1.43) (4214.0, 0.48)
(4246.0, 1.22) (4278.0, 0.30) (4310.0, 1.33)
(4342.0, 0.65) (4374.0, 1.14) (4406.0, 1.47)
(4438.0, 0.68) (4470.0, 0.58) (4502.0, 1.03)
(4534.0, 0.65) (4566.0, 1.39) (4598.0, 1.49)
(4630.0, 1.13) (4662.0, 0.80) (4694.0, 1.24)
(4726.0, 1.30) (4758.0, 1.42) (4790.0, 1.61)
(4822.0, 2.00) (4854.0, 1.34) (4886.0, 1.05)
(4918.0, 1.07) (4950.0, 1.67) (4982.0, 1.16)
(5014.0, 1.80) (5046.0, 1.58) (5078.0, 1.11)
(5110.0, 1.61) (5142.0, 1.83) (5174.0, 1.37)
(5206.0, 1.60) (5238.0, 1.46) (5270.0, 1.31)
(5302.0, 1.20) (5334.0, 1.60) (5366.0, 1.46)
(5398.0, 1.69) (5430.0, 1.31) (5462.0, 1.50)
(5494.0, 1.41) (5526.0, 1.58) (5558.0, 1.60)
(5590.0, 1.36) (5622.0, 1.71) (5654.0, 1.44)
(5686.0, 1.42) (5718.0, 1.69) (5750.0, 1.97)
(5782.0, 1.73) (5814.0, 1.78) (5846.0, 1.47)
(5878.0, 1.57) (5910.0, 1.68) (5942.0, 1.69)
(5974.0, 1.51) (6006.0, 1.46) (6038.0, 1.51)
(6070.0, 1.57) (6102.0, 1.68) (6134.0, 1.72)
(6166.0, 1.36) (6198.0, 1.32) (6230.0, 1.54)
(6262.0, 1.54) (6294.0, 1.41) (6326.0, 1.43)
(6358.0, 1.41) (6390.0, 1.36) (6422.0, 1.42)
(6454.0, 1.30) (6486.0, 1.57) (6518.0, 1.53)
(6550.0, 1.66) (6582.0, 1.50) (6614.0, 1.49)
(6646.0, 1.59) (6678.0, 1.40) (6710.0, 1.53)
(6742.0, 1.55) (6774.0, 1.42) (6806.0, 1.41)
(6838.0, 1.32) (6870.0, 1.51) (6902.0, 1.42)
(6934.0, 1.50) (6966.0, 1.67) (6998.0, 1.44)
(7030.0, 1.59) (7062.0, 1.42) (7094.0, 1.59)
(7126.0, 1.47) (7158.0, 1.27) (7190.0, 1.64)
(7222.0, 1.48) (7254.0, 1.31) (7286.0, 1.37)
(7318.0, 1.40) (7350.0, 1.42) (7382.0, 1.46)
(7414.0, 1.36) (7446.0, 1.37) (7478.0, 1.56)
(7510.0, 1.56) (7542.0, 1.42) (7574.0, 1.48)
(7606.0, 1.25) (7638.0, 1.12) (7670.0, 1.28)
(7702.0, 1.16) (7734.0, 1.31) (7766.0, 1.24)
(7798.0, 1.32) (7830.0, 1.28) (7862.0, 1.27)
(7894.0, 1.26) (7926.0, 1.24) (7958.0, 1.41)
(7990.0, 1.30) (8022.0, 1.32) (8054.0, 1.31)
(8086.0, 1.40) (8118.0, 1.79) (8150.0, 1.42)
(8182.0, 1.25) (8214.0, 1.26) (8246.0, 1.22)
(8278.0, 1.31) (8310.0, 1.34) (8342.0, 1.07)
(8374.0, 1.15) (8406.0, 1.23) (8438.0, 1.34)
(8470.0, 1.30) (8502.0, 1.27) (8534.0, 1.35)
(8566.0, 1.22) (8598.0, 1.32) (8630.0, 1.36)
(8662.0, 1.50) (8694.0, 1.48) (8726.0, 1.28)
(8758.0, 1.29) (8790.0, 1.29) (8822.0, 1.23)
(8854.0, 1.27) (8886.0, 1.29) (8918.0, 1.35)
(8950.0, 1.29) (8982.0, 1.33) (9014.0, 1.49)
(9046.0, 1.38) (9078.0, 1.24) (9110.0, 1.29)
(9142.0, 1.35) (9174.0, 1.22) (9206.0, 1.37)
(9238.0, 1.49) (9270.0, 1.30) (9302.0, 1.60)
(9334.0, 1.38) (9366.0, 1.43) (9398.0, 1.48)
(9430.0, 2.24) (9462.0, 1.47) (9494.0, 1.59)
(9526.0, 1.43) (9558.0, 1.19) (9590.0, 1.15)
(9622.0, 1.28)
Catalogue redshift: 0.235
